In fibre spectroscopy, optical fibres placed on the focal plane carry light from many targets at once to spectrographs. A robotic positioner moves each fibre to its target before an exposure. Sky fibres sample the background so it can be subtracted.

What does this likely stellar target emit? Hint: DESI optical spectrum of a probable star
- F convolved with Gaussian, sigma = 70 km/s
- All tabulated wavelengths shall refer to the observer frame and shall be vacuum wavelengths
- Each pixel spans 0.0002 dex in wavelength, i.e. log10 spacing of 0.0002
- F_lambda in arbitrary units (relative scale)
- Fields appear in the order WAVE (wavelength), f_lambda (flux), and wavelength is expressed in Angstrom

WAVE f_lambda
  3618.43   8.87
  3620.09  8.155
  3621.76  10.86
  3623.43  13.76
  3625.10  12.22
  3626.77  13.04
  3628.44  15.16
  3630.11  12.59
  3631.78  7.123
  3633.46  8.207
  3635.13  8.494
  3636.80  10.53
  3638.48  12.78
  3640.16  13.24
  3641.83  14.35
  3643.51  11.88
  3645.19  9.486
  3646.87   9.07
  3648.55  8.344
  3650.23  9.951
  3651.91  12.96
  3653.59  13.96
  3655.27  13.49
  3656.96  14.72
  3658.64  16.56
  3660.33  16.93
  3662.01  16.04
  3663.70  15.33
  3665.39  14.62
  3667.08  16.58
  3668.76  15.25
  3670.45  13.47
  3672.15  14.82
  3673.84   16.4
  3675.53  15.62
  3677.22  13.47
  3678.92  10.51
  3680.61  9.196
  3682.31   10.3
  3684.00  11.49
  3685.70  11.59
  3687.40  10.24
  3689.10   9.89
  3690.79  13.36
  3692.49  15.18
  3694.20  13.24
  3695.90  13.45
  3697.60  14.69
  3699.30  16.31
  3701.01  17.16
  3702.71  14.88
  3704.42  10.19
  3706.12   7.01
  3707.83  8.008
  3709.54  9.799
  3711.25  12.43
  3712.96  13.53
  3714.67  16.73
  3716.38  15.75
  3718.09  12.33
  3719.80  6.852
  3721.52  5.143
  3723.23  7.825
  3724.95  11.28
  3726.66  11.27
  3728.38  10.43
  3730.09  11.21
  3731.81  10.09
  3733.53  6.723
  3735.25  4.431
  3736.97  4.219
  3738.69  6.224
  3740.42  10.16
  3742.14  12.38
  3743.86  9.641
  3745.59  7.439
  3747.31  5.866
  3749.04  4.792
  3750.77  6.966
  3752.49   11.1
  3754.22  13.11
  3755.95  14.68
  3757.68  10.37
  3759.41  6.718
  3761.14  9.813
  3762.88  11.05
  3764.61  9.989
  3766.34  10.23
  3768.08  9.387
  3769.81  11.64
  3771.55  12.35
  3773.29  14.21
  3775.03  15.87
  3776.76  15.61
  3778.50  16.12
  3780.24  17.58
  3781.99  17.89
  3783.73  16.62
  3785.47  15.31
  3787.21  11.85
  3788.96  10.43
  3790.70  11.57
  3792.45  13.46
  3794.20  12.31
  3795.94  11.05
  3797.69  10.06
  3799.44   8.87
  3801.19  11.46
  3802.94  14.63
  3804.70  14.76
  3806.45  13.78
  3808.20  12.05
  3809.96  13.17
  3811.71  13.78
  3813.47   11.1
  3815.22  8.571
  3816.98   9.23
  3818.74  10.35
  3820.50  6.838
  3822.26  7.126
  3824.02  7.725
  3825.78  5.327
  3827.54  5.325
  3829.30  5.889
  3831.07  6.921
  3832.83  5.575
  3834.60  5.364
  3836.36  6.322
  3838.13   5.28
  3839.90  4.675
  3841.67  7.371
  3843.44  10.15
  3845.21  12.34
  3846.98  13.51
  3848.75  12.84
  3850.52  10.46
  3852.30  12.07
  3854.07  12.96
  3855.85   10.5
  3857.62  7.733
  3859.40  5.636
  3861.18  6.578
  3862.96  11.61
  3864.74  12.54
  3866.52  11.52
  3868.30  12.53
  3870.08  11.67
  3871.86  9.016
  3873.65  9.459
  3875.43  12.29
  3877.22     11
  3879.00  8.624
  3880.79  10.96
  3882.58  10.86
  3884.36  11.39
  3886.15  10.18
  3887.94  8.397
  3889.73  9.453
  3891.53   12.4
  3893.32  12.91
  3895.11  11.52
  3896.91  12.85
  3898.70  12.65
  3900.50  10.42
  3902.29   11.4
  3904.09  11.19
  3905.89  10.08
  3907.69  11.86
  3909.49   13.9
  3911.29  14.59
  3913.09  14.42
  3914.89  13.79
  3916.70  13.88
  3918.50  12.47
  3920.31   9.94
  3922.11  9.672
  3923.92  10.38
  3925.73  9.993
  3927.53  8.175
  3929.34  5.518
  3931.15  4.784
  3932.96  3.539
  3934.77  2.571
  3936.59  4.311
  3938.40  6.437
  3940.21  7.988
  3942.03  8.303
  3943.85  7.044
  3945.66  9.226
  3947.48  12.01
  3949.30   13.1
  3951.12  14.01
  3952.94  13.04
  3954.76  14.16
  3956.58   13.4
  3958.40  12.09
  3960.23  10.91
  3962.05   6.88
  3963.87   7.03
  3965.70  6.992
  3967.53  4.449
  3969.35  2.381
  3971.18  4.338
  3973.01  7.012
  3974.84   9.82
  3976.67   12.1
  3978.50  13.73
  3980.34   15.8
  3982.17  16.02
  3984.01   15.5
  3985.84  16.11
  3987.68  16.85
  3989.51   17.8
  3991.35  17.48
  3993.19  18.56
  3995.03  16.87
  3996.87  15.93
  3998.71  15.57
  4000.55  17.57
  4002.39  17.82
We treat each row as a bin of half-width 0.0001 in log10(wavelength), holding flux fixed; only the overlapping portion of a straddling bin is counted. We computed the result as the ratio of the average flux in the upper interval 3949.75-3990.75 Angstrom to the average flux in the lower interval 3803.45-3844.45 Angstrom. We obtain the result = 1.3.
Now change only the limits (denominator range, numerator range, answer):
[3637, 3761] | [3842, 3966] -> 0.90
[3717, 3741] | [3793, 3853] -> 1.13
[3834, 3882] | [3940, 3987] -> 1.07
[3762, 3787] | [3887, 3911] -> 0.84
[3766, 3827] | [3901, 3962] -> 0.85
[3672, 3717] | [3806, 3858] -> 0.72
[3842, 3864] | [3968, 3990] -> 1.15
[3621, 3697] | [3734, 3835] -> 0.83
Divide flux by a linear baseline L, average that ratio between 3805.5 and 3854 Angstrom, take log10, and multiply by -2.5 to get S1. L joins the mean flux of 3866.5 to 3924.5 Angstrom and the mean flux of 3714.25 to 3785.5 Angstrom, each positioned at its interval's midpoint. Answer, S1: 0.22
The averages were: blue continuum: 10.8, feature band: 9.08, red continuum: 11.5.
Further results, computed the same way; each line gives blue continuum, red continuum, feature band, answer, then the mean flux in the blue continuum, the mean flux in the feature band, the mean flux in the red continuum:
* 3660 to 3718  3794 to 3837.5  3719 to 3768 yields 0.281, 13.3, 8.94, 9.43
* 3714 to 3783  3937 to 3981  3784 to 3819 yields -0.158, 10.6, 12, 9.58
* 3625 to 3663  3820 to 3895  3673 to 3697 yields -0.069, 12.2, 12.4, 9.36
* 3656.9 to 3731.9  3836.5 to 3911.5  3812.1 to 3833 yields 0.409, 12.7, 7.71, 10.6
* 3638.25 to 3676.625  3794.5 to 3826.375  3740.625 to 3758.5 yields 0.223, 13.8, 9.66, 10.6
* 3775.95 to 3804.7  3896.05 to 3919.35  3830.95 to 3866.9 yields 0.381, 13.5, 9.16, 12.6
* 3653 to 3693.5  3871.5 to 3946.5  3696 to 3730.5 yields 0.123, 13.7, 11.7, 10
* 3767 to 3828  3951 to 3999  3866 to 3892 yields 0.146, 12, 10.6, 12.3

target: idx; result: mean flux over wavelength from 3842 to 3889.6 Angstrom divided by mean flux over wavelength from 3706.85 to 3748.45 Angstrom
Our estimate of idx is 1.11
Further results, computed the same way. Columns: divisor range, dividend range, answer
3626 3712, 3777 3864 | 0.83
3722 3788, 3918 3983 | 0.84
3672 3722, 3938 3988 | 0.86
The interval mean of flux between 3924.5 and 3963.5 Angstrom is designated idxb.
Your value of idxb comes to 8.92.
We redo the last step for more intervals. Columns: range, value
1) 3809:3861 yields 8.74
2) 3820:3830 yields 6.37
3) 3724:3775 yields 9.68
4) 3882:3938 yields 10.3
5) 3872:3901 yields 10.9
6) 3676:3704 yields 12.8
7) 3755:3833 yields 11.3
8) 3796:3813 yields 12.4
